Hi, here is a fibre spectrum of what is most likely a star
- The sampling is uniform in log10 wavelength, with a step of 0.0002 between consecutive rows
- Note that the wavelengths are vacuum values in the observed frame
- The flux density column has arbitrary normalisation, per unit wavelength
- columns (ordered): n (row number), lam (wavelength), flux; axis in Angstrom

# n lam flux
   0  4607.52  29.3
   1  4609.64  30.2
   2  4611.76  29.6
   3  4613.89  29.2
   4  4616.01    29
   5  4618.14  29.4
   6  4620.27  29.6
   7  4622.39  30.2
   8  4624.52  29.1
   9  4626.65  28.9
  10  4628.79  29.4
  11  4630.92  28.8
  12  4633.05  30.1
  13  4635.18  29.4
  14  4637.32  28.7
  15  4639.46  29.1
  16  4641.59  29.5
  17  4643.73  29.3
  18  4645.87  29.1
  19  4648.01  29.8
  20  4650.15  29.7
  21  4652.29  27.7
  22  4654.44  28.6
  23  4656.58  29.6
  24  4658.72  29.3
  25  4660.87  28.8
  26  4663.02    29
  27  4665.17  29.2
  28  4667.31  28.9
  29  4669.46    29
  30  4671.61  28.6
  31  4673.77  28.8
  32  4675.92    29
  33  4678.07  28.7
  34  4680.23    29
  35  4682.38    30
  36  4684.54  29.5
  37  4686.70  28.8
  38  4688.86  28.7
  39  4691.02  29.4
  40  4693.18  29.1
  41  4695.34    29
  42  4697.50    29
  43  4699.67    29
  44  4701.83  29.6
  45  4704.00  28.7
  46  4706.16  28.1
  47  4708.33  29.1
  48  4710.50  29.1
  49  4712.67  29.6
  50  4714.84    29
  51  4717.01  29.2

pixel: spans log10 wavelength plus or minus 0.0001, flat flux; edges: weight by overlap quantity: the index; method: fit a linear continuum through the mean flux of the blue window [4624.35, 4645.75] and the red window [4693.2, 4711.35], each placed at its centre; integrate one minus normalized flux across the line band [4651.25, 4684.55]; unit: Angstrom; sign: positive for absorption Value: 0.1 Angstrom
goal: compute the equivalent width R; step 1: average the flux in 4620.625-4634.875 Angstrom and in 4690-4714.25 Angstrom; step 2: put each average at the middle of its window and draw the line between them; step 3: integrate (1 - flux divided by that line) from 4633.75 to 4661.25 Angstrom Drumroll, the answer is 0.2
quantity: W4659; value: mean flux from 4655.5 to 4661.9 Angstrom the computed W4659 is 29.3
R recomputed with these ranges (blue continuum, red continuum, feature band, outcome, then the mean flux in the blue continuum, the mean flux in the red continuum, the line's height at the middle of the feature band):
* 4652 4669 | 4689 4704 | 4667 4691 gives 0.01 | 28.9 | 29.1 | 29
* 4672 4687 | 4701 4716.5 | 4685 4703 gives -0.02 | 29.1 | 29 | 29.1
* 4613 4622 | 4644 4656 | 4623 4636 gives -0.03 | 29.4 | 29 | 29.3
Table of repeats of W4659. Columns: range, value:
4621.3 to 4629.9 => 29.4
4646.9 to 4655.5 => 28.9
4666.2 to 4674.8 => 28.8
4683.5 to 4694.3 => 29.1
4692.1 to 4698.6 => 29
